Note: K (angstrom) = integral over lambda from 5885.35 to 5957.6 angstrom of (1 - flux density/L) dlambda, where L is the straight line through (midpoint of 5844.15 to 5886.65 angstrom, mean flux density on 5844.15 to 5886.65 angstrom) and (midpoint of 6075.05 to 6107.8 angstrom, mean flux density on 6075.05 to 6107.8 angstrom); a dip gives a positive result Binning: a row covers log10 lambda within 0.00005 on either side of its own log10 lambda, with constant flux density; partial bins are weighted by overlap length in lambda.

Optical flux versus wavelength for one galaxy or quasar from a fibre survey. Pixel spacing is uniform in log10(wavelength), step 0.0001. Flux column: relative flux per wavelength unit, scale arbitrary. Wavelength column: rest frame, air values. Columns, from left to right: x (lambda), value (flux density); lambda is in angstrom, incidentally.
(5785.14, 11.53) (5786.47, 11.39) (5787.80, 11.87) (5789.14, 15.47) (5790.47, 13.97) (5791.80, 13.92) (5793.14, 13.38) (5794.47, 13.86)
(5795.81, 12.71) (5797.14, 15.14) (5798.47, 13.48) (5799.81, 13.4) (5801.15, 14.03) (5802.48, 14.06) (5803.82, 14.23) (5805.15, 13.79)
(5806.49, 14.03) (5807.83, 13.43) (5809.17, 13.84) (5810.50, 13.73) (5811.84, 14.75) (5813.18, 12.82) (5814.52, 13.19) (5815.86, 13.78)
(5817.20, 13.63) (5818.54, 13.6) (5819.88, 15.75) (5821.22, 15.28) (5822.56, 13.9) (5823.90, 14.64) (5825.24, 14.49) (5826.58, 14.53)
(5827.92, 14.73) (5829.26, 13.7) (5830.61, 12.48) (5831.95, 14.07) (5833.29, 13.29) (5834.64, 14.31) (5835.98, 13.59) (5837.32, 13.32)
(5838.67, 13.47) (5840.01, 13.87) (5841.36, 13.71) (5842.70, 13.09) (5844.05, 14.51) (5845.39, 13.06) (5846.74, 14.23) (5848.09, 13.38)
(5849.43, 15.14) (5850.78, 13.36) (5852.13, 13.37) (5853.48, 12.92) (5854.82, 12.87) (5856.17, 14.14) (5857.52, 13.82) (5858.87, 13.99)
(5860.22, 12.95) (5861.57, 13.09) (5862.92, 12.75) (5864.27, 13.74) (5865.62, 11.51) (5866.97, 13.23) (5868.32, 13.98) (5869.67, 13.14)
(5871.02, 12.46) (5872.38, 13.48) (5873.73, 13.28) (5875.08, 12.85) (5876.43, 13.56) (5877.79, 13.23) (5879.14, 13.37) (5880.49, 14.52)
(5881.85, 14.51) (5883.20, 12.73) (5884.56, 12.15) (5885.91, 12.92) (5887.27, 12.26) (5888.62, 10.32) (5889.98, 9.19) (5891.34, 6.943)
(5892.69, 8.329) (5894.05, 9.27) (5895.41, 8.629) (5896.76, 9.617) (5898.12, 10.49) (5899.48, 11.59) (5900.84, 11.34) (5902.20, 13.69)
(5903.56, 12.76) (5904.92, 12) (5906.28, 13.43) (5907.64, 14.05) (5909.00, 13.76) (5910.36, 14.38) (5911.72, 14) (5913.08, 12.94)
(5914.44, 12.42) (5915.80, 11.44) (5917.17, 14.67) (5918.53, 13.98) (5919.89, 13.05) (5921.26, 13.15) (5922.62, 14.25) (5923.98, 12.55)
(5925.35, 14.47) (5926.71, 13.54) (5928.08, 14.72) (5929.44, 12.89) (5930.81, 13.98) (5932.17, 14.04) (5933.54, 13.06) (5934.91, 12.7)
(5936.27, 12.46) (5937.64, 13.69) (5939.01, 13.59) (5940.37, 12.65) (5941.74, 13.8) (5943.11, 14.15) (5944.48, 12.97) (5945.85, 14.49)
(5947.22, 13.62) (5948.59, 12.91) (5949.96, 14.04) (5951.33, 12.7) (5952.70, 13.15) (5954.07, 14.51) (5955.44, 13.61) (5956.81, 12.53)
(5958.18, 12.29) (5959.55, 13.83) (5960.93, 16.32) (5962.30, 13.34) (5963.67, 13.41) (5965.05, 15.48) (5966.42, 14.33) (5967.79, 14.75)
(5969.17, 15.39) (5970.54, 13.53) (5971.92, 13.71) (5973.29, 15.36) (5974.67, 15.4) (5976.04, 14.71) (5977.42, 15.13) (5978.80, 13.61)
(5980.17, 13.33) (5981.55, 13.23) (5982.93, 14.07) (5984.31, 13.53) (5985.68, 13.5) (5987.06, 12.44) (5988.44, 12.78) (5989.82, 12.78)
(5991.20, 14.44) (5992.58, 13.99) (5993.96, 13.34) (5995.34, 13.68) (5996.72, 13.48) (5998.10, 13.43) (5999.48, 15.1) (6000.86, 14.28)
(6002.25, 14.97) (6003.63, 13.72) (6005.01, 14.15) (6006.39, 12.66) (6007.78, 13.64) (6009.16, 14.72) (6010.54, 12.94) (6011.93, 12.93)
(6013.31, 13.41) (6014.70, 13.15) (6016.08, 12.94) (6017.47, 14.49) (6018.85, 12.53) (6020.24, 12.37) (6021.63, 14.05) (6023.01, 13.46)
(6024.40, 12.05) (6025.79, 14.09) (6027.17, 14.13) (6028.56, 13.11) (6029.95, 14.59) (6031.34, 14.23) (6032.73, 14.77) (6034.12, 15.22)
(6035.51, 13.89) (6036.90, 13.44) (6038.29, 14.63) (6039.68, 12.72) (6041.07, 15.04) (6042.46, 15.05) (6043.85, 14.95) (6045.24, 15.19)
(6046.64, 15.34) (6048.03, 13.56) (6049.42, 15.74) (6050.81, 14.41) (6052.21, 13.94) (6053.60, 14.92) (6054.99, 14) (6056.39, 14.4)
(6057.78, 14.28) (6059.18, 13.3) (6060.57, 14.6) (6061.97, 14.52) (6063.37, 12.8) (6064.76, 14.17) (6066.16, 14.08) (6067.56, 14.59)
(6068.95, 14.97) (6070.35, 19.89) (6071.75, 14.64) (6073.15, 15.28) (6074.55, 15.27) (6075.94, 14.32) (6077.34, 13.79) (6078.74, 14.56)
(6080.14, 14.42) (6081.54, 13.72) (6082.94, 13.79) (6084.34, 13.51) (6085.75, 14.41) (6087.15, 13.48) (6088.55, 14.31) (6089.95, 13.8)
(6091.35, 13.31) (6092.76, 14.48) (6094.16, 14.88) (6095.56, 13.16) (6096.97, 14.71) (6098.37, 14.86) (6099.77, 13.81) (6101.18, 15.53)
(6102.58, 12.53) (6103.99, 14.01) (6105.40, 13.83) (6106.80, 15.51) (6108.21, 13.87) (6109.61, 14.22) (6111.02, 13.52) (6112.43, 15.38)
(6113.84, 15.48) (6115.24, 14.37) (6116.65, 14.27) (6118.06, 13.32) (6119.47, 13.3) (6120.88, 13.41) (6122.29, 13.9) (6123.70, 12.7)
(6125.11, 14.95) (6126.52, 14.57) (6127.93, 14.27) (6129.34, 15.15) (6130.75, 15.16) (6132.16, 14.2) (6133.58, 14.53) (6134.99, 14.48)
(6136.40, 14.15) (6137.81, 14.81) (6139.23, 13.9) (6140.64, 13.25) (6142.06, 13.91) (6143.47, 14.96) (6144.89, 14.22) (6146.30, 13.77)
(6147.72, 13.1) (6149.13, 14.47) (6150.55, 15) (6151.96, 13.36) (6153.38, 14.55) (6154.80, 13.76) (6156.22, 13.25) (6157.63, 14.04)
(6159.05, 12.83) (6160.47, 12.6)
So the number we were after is 4.7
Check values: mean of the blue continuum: 13.4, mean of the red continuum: 14.1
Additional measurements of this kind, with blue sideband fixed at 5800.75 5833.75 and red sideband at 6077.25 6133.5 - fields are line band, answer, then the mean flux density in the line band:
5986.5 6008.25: 0.6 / 13.7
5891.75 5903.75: 3.1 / 10.5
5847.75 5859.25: 0.3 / 13.7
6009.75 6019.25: 0.6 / 13.2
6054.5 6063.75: 0.1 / 14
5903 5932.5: 1.2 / 13.5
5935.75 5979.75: 0.5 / 13.9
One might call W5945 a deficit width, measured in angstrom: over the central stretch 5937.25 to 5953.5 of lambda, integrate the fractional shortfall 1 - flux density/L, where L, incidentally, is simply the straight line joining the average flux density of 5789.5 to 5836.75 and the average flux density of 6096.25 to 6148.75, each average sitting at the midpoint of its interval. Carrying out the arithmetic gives 0.7 angstrom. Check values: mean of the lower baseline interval 13.9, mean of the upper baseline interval 14.2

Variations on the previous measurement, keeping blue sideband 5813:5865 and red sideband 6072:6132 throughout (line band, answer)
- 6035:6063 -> -0.5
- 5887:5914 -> 4.7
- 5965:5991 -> 0.0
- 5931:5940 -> 0.4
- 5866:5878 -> 0.5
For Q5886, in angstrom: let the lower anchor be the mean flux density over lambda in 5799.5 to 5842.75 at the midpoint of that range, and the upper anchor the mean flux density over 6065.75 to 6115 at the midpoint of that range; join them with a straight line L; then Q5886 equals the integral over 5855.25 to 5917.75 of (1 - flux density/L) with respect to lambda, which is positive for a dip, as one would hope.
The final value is 7.1 angstrom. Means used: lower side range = 13.9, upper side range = 14.5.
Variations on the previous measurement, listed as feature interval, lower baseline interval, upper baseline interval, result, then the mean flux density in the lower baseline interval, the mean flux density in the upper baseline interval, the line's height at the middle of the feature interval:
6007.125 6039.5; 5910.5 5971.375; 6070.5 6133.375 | 0.7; 13.6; 14.3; 14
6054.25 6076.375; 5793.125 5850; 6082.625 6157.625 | -0.9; 13.9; 14.1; 14.1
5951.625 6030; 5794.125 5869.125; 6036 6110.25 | 2.2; 13.7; 14.4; 14.2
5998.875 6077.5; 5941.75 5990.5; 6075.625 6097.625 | -1.4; 13.9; 14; 14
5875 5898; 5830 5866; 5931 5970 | 3.7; 13.5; 13.7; 13.6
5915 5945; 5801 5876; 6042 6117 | 1.1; 13.7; 14.4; 14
